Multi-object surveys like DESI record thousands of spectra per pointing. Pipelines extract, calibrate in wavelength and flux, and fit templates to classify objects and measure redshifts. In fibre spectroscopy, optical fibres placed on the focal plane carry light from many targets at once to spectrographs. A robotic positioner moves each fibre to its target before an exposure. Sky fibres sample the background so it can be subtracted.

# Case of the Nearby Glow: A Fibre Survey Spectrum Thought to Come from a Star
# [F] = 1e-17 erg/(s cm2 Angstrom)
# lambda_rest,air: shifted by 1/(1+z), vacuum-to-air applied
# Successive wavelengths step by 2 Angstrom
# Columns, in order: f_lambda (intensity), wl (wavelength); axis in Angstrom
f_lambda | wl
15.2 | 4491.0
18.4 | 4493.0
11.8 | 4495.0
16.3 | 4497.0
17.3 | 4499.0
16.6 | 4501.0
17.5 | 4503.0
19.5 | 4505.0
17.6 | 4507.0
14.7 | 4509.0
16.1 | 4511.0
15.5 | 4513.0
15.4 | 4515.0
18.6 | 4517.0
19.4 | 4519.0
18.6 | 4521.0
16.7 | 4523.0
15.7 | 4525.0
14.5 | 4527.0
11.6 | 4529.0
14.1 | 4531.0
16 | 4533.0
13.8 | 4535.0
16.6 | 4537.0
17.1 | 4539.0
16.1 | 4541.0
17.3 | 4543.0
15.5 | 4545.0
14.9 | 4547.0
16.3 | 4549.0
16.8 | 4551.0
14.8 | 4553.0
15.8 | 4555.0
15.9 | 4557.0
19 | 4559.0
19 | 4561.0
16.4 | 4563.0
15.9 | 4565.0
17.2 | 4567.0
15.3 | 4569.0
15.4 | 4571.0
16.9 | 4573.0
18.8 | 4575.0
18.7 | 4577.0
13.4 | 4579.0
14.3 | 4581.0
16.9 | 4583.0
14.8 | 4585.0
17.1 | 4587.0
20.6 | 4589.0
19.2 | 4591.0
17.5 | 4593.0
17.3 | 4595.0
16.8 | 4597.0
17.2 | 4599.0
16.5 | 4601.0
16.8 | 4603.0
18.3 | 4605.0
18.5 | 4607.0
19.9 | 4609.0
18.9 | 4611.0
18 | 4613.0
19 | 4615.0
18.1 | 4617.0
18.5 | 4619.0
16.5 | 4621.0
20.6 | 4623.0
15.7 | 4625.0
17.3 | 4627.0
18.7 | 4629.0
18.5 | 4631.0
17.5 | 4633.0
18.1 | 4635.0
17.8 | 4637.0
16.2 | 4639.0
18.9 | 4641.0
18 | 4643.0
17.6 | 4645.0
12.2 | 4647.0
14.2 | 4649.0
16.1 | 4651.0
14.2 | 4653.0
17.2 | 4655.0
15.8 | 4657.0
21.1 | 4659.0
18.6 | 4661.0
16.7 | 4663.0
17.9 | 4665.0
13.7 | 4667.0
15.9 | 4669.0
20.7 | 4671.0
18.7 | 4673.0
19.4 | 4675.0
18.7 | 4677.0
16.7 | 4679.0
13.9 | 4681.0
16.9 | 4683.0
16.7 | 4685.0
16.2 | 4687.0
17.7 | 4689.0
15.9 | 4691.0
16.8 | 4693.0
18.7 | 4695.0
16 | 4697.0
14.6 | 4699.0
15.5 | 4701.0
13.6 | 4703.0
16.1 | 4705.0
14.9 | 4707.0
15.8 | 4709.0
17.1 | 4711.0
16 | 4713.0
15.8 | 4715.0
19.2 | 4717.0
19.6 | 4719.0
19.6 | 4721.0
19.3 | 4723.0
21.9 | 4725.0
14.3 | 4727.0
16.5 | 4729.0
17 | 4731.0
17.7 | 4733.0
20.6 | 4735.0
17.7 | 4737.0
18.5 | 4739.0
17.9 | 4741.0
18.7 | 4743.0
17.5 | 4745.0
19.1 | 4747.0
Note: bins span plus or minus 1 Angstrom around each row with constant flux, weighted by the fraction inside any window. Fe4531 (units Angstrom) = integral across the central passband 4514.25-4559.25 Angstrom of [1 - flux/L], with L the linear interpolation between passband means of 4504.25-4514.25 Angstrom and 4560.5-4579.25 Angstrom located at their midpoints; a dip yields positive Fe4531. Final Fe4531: 1.6 Angstrom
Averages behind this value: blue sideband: 16.6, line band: 16.1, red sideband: 16.8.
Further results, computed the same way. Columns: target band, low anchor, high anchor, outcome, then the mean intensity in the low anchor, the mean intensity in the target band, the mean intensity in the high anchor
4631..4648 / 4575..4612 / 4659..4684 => 0.31 Angstrom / 17.4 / 17.1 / 17.5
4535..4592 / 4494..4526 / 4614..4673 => 1.20 Angstrom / 16.7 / 16.6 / 17.3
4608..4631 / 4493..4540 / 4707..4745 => -1.75 Angstrom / 16.2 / 18.3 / 17.9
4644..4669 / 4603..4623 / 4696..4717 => 1.31 Angstrom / 18.4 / 16.3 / 15.7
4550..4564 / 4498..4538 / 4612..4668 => -0.19 Angstrom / 16.3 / 16.8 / 17.2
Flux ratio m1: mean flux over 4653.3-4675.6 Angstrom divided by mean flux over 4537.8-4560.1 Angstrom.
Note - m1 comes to 1.08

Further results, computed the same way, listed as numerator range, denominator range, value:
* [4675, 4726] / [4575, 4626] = 0.97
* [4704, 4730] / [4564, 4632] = 1.00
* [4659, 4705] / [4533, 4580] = 1.03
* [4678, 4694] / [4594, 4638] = 0.91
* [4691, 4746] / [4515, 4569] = 1.06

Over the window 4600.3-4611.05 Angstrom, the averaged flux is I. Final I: 18.1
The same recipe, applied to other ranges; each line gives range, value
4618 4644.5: 17.9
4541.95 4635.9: 17.2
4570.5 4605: 17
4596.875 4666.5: 17.5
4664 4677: 17.8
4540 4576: 16.5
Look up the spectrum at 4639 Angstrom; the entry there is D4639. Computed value 16.2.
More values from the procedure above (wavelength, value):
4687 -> 16.2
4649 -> 14.2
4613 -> 18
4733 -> 17.7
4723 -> 19.3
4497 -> 16.3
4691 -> 15.9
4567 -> 17.2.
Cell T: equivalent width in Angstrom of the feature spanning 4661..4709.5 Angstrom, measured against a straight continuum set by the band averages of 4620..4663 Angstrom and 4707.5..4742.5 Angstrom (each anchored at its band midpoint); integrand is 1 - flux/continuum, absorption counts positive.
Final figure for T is 2.5 Angstrom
